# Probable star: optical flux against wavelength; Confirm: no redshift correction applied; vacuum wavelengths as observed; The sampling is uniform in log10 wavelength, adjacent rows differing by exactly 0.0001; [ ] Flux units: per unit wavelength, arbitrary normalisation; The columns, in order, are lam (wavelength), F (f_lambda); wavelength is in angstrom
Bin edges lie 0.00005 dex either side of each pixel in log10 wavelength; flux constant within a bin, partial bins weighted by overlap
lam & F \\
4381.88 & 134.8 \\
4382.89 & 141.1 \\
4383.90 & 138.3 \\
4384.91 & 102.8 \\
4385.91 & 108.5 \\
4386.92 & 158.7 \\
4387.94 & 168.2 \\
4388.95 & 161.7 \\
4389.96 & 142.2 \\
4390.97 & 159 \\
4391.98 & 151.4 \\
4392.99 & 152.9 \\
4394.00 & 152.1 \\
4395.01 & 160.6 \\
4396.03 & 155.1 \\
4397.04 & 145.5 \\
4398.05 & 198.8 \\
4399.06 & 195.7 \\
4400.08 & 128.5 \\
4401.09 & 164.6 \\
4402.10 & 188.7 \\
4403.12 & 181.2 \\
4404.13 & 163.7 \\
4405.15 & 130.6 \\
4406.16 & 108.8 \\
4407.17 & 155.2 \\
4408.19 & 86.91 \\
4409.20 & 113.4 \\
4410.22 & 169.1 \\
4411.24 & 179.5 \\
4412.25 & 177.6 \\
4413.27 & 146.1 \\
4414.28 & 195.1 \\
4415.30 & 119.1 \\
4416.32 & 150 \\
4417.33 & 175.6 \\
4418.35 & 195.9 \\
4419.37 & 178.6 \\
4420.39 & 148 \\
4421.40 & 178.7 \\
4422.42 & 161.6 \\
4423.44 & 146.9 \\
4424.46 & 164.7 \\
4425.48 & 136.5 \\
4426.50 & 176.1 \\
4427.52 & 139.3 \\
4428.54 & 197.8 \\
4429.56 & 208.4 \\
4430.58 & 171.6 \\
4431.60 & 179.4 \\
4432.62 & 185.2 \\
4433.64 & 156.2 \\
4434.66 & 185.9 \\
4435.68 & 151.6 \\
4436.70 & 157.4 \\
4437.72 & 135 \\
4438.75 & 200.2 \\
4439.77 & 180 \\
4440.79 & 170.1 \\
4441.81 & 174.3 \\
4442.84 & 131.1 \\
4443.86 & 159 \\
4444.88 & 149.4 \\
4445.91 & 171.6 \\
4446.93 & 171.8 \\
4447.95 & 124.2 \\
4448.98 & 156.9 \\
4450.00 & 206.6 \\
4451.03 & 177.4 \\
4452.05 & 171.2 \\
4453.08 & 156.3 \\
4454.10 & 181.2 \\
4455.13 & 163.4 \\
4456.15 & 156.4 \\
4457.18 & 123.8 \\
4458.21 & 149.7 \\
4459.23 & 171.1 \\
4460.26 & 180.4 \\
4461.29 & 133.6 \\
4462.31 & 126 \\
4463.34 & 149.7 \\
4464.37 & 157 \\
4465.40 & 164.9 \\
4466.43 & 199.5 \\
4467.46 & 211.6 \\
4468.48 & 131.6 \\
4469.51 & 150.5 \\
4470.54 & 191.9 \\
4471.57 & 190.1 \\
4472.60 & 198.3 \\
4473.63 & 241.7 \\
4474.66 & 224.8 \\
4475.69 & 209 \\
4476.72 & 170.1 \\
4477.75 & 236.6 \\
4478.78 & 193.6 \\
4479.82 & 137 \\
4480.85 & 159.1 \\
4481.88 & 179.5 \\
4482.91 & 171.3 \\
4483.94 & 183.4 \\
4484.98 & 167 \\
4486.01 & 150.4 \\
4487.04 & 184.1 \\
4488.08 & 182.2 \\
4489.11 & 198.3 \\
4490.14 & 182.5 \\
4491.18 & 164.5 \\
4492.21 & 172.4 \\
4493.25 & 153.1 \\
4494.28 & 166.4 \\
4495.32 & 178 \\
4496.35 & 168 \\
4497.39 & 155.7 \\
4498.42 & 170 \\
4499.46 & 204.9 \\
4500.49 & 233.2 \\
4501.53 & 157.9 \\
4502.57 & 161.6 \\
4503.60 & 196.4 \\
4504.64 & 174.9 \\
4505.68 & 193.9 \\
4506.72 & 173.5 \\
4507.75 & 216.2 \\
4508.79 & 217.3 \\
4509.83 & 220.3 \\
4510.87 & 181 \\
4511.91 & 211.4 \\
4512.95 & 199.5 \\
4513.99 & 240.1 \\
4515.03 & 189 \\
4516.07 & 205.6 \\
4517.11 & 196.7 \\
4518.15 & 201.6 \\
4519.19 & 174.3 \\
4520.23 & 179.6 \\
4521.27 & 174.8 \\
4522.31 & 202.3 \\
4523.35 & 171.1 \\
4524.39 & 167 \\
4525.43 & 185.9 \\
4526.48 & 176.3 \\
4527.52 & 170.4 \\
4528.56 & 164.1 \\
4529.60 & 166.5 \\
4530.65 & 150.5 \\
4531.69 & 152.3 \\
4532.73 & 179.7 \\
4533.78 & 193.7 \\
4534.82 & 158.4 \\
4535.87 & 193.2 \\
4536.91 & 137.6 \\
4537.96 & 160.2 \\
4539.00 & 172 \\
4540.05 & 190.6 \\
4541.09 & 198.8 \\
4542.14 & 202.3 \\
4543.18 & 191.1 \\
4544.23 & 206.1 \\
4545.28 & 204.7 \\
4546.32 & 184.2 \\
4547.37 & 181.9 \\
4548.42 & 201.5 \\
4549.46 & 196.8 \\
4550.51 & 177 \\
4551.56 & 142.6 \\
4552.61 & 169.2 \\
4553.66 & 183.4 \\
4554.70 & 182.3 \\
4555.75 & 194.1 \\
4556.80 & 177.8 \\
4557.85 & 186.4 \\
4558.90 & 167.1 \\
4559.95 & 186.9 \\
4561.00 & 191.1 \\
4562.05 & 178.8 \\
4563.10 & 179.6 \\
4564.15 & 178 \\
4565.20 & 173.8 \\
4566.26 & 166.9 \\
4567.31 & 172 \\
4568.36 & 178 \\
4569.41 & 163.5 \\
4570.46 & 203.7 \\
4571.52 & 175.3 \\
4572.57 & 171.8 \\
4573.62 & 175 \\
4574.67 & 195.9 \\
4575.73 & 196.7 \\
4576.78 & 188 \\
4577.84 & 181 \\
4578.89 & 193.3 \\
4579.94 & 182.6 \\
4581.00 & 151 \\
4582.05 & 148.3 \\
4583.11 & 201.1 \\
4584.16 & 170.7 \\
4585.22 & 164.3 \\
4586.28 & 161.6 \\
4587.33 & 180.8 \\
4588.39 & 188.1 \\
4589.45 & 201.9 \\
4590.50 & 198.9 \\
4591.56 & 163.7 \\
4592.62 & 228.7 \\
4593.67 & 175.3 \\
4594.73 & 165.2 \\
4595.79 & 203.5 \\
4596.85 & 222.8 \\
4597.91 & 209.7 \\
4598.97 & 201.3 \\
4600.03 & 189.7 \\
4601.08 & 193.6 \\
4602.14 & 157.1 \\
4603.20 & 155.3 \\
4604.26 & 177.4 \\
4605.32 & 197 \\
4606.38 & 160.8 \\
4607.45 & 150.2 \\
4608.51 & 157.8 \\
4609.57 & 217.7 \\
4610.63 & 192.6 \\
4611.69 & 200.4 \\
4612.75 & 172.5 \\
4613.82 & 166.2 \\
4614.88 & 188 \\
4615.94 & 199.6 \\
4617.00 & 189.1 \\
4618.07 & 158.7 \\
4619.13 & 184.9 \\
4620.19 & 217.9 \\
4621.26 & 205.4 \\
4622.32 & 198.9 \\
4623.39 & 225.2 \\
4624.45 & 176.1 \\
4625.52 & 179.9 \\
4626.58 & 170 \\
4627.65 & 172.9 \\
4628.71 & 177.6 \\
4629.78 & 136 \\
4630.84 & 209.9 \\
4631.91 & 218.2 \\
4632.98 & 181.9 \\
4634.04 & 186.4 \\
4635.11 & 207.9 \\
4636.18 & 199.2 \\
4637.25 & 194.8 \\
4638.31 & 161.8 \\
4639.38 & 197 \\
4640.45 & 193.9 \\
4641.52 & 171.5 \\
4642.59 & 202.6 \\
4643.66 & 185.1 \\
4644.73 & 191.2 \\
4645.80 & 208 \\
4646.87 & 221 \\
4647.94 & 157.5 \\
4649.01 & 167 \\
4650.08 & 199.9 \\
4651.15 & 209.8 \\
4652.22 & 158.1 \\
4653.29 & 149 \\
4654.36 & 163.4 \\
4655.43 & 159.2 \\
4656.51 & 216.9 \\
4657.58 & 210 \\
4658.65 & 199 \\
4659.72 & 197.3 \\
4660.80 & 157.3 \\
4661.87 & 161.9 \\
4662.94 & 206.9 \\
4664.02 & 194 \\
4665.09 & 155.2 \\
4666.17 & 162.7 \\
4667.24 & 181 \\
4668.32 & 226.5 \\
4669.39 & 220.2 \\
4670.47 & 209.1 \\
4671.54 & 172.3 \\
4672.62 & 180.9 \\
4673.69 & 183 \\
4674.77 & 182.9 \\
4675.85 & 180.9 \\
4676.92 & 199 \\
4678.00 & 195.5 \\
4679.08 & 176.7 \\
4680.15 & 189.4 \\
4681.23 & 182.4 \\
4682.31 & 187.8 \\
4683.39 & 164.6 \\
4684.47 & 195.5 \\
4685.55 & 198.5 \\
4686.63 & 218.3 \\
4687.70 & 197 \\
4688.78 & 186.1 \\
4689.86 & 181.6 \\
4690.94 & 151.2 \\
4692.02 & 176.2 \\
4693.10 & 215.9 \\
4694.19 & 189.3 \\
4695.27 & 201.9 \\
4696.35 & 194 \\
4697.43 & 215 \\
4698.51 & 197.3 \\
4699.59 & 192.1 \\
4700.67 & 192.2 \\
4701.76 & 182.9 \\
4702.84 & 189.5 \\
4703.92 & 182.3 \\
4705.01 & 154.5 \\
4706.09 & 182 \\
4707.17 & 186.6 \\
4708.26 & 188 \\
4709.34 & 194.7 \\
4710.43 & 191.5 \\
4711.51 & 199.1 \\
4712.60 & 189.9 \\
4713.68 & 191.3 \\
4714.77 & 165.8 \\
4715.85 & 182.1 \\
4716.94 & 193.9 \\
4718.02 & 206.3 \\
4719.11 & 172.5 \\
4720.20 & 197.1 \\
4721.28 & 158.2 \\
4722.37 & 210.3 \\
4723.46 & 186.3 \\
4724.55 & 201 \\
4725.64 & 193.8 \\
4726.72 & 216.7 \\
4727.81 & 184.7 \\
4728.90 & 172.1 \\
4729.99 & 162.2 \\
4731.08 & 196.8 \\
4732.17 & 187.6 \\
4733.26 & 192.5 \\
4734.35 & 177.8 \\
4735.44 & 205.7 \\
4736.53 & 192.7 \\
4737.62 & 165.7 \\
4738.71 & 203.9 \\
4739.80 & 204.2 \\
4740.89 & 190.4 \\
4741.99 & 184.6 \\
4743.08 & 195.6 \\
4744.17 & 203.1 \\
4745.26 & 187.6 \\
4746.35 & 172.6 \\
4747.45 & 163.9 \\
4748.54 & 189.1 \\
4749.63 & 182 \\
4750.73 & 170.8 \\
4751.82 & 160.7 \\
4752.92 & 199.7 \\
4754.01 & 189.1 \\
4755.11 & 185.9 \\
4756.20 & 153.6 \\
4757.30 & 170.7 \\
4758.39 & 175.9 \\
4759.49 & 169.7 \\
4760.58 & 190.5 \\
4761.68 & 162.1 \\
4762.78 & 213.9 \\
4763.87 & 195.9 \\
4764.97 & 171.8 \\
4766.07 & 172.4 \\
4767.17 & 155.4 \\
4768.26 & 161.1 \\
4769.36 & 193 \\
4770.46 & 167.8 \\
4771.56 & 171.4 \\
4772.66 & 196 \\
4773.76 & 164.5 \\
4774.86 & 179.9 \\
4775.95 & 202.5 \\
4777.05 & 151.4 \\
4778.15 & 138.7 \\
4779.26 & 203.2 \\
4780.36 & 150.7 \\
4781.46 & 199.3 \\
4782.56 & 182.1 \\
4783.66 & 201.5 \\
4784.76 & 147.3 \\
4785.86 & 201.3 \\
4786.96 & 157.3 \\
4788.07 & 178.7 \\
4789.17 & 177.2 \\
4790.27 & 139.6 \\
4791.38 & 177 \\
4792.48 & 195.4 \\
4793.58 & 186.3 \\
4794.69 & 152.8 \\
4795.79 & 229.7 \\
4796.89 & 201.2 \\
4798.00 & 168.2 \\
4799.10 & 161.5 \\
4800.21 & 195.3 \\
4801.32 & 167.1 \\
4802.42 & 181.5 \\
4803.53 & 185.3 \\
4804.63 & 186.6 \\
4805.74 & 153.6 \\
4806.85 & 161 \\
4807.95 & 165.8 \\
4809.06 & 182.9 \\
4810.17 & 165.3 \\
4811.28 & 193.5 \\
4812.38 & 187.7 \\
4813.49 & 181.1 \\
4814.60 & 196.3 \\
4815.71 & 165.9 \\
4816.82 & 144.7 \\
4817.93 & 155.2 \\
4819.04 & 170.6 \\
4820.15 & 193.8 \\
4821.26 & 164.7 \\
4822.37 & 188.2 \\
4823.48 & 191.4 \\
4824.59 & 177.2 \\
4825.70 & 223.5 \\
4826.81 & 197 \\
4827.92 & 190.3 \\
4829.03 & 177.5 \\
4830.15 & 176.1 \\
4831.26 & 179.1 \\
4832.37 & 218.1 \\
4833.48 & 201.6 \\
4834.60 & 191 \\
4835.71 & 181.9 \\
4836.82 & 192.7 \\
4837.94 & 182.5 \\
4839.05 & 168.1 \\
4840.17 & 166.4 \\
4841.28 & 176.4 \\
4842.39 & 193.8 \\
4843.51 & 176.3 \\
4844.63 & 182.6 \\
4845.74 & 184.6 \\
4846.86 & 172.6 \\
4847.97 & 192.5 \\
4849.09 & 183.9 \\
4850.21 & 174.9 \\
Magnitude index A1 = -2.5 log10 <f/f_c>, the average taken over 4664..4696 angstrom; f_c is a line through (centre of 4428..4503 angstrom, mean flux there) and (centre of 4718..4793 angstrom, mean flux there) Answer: -0.05 mag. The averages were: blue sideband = 173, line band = 188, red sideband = 181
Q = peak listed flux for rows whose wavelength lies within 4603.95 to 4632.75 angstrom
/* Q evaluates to 225.2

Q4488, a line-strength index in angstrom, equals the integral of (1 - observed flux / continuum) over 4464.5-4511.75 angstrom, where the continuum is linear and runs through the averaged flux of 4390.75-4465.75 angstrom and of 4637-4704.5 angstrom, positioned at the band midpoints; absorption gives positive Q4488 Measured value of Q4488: -4.52 angstrom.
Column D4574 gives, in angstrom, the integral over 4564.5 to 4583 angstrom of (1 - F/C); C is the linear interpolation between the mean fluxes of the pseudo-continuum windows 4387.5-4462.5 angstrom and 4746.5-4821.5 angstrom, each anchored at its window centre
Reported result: -1.15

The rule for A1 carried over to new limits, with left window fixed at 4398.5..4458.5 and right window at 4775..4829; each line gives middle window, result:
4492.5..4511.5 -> -0.12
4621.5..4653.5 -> -0.10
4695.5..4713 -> -0.09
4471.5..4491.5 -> -0.14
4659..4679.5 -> -0.08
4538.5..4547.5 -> -0.16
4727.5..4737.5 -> -0.06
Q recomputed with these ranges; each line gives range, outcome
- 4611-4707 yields 226.5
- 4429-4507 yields 241.7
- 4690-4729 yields 216.7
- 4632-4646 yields 208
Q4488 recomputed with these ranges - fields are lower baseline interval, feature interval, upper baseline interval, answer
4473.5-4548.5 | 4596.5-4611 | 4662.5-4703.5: 0.3 angstrom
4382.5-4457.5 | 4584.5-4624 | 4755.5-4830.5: -4.3 angstrom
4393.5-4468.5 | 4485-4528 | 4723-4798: -4.8 angstrom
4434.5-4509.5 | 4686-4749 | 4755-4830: -4.3 angstrom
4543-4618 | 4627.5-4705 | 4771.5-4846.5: -2.6 angstrom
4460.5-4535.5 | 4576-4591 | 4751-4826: 0.0 angstrom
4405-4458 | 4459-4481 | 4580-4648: -1.6 angstrom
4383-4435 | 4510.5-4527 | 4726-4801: -2.6 angstrom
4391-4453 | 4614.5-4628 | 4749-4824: -1.6 angstrom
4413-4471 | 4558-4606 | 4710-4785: -2.6 angstrom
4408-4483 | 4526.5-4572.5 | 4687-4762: -1.0 angstrom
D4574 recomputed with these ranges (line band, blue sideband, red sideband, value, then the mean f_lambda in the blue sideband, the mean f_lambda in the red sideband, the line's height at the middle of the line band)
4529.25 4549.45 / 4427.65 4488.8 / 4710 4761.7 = -0.56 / 172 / 186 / 176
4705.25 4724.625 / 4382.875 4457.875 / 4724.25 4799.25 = -1.04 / 160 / 181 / 178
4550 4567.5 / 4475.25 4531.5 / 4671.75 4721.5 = 0.70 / 183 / 188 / 184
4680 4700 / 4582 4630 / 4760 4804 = -1.09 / 184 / 178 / 181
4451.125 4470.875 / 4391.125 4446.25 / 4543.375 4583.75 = 0.69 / 162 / 181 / 167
